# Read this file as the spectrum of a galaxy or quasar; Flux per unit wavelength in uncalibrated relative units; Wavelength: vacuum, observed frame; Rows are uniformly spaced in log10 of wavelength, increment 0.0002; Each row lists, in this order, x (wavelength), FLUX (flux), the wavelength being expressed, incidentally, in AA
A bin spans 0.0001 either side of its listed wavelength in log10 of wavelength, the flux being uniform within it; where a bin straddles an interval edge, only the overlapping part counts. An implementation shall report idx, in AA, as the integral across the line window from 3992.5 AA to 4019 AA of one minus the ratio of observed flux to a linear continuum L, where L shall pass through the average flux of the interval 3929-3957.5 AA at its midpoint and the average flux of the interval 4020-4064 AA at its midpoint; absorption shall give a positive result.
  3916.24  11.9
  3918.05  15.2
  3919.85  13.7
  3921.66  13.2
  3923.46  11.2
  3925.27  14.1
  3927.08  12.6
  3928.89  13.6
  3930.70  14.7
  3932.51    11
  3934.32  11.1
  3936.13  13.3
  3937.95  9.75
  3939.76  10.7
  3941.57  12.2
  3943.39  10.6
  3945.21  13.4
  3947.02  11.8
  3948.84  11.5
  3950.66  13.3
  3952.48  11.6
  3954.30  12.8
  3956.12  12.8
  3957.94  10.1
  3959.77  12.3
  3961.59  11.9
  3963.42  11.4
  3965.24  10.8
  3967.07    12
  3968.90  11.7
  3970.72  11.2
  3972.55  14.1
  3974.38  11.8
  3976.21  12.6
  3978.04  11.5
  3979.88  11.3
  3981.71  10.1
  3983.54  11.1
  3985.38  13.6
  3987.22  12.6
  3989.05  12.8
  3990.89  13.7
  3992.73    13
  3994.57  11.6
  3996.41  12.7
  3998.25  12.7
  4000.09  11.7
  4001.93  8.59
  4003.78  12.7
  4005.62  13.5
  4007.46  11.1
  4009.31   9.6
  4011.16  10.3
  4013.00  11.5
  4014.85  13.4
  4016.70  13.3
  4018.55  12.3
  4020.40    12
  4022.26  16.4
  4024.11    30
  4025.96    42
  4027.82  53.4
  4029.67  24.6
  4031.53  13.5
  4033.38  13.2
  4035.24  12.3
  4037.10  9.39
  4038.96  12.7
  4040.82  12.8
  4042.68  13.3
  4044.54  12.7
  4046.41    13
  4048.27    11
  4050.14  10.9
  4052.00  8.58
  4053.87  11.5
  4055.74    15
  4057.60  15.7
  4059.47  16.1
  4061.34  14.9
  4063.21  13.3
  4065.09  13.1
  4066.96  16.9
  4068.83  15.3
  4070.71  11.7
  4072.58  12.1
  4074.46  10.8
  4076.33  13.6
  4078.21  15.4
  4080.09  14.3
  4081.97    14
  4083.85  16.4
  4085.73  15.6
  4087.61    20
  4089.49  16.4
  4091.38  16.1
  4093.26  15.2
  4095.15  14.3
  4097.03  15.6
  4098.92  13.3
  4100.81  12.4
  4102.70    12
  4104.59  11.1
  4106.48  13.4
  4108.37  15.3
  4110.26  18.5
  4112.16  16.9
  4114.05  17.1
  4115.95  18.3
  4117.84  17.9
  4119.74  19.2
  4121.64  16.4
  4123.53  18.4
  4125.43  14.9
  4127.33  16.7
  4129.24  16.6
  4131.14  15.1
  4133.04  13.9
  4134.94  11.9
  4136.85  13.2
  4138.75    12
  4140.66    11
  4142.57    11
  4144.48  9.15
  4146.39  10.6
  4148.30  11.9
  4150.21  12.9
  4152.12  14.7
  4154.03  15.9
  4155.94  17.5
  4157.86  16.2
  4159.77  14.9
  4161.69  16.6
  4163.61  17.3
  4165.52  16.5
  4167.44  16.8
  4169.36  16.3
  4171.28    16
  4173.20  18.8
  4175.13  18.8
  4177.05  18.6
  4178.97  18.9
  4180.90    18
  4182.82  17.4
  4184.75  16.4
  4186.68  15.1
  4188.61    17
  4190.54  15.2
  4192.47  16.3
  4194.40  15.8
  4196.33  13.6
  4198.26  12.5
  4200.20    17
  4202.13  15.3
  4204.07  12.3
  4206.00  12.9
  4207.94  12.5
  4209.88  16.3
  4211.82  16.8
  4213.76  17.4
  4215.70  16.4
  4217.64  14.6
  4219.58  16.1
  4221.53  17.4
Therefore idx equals 5.9 AA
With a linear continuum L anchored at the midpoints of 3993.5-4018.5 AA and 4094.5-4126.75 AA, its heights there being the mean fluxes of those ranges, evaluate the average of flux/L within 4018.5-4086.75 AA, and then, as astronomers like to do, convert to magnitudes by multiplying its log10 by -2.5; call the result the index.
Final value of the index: -0.20 mag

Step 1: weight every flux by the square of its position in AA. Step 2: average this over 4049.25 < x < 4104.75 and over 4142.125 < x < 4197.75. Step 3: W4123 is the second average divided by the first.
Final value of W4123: 1.16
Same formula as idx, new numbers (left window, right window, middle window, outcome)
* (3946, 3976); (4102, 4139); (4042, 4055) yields 2.2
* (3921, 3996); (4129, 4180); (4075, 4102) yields -2.2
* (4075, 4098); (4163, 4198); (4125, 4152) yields 5.4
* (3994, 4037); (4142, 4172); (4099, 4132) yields -1.3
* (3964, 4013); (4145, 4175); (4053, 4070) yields -1.5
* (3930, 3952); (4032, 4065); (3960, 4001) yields 0.4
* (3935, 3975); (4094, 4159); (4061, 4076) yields 0.2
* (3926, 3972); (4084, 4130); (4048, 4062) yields 1.5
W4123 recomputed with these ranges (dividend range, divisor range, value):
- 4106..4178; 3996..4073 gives 1.08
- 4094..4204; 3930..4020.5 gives 1.40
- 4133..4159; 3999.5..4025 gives 1.04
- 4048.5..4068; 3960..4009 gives 1.17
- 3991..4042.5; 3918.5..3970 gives 1.36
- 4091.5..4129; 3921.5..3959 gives 1.40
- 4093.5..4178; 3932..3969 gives 1.42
